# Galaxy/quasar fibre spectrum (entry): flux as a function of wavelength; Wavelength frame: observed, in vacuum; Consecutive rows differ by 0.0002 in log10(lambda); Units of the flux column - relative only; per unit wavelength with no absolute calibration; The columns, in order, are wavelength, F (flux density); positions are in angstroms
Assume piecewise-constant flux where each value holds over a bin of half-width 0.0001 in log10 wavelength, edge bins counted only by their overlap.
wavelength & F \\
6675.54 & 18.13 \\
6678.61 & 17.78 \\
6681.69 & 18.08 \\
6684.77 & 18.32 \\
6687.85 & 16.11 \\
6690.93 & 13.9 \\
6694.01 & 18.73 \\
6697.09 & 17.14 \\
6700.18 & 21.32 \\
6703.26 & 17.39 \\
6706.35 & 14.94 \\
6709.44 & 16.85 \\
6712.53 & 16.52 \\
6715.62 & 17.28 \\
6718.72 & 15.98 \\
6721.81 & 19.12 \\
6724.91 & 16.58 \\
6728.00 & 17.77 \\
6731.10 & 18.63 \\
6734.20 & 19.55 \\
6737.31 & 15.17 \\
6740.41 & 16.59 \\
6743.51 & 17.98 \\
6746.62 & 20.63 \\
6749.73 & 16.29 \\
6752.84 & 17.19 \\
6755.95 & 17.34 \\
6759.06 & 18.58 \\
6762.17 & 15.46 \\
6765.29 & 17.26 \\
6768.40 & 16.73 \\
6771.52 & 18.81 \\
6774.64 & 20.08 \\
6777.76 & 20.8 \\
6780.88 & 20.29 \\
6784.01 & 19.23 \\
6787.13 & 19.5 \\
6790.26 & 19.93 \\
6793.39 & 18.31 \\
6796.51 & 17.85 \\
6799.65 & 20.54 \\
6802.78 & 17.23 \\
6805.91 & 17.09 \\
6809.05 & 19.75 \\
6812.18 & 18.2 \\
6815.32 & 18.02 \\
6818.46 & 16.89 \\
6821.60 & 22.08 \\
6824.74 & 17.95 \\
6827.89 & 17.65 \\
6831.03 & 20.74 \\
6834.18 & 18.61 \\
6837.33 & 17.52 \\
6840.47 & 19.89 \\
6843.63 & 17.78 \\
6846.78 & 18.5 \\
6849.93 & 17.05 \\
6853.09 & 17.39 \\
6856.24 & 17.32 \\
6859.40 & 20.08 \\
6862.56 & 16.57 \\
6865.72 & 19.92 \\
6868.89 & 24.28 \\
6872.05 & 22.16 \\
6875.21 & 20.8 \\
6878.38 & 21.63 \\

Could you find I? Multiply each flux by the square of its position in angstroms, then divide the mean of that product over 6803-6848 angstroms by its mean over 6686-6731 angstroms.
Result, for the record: 1.1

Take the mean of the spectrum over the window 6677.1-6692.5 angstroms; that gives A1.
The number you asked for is 16.8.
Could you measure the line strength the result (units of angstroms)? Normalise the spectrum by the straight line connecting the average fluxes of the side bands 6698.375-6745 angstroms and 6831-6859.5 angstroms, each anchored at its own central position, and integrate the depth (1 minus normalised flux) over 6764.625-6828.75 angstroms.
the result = -3.0 angstroms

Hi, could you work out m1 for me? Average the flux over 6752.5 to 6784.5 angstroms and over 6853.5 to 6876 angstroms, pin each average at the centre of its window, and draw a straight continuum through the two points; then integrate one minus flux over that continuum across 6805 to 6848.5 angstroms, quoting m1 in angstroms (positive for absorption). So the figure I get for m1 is 1.6 angstroms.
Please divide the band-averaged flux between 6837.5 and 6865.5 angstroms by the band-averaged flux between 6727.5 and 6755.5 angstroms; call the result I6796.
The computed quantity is 1.0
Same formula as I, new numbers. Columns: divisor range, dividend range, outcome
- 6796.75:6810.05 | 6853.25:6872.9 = 1.09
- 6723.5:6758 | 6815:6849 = 1.09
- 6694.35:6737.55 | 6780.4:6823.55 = 1.10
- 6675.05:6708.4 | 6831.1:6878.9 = 1.16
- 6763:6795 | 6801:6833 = 0.99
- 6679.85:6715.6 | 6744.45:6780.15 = 1.08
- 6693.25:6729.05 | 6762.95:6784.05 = 1.10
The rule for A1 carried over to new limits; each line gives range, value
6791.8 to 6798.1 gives 18.1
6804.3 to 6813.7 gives 18.4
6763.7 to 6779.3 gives 18.7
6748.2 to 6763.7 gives 17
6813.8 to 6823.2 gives 19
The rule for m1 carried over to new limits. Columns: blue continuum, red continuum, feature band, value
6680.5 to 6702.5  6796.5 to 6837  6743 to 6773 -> 0.9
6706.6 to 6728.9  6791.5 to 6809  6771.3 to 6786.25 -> -1.6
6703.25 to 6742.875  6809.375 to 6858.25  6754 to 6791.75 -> -2.0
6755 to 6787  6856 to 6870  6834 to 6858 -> 1.8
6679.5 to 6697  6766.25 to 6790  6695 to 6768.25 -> 2.8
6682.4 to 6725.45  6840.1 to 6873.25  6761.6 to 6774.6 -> 0.3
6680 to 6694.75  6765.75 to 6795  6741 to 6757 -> 0.5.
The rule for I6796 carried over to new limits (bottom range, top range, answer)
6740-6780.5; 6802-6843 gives 1.03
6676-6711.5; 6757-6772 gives 1.00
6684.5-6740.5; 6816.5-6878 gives 1.11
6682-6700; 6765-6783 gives 1.11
